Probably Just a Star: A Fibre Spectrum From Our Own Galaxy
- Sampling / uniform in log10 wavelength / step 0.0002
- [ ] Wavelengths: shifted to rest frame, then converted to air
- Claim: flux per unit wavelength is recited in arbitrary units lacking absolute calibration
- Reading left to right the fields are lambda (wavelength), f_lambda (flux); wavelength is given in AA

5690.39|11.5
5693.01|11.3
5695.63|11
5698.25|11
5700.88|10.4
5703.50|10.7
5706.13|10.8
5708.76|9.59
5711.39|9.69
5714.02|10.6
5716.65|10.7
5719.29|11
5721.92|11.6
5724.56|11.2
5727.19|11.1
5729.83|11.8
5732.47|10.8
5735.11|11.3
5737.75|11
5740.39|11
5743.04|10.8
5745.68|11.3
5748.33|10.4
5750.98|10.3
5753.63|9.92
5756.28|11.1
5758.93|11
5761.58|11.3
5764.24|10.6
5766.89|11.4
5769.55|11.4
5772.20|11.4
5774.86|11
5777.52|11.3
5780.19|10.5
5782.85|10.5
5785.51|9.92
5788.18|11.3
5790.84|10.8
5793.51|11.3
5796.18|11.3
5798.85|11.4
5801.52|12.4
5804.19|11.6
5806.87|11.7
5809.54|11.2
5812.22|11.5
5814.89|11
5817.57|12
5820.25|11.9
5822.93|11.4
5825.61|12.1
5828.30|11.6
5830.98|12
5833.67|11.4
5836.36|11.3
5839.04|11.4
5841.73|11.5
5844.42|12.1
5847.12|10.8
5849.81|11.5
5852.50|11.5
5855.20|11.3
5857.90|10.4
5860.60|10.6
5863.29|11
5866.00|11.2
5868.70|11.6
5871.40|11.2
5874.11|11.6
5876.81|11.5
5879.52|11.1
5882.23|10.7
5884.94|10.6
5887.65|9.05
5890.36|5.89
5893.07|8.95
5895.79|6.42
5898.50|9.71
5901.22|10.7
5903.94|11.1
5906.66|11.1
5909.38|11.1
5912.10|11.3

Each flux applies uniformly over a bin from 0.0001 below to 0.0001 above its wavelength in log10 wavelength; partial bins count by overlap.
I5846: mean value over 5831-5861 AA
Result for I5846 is 11.3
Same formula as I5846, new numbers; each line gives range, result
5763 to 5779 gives 11.2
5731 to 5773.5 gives 10.9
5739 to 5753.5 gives 10.7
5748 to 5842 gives 11.2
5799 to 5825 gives 11.6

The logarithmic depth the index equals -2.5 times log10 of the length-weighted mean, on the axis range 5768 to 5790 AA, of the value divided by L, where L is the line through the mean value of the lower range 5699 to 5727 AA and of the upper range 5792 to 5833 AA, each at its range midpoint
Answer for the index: 0.037 mag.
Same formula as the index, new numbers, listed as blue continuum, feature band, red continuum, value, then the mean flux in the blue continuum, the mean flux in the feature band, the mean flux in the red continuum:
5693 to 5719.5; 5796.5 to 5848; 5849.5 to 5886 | -0.06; 10.6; 11.6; 11.1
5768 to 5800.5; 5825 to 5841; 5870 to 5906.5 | -0.11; 11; 11.6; 9.93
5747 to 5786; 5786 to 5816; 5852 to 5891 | -0.06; 10.8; 11.4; 10.7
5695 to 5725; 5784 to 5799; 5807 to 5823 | 0.04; 10.7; 11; 11.5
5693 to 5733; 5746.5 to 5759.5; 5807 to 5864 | 0.05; 10.8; 10.5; 11.4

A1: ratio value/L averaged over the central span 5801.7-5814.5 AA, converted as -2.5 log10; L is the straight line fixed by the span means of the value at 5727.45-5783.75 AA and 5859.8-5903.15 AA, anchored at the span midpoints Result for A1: -0.092 mag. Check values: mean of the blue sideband 11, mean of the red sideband 10.1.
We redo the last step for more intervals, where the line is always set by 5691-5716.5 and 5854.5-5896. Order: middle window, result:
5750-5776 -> -0.05 mag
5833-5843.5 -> -0.11 mag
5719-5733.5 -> -0.07 mag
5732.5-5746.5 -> -0.05 mag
